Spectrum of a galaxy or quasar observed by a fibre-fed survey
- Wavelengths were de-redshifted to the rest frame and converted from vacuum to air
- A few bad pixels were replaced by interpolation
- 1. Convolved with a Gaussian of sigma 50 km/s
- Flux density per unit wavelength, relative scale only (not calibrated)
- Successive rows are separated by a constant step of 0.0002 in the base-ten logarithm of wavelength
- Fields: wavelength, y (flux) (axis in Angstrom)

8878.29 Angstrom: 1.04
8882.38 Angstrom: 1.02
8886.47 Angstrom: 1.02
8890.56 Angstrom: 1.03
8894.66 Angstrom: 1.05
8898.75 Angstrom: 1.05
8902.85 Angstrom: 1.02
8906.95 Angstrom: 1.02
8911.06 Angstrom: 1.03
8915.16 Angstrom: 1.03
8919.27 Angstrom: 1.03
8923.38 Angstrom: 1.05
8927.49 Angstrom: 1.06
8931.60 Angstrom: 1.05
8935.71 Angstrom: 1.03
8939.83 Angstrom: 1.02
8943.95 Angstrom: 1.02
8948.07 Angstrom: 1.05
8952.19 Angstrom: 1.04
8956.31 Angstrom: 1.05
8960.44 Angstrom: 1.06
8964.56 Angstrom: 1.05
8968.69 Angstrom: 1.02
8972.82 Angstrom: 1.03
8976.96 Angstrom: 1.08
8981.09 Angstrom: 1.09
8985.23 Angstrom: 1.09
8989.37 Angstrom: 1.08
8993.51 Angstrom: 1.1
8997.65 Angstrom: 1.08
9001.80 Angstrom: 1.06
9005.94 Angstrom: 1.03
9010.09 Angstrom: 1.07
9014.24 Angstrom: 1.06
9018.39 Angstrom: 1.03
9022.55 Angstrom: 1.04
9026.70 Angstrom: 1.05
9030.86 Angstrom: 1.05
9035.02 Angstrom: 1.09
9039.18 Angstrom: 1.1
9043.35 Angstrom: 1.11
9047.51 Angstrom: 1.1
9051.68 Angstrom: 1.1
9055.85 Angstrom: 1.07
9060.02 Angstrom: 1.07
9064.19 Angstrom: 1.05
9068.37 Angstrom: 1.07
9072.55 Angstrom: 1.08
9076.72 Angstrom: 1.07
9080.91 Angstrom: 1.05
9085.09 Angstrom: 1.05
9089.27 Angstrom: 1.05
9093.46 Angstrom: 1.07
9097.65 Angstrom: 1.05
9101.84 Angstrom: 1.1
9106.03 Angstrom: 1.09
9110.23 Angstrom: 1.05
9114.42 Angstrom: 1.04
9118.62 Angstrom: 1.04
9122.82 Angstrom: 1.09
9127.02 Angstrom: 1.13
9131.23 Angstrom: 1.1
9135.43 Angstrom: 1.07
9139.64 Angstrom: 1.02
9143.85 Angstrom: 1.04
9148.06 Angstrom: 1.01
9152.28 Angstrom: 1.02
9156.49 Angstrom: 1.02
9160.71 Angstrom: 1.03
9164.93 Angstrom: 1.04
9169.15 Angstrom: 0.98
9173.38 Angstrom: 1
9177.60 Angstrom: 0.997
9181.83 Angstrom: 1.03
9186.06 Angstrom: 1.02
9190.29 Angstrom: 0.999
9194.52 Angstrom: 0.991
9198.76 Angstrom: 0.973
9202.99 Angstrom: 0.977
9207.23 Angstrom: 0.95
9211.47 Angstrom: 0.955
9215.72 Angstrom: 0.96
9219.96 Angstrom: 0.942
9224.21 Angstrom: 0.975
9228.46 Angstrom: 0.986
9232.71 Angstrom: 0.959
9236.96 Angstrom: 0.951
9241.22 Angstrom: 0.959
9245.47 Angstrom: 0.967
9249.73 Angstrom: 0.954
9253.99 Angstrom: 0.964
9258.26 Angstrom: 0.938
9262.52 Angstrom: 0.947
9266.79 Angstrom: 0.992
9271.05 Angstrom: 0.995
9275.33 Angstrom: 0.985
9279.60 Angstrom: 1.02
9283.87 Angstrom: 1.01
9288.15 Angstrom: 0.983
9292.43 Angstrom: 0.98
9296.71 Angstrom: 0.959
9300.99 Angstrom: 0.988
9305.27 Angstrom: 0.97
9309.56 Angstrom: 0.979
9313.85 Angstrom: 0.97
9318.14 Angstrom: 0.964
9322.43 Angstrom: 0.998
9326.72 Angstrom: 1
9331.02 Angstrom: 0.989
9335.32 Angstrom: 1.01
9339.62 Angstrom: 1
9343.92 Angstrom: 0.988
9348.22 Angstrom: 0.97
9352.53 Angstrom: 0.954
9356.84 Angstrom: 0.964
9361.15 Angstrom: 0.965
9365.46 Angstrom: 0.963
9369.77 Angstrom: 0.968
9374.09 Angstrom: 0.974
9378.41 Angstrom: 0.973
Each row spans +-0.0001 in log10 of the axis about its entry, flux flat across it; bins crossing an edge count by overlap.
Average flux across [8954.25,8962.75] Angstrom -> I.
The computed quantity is 1.06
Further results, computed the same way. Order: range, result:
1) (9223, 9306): 0.974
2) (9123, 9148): 1.07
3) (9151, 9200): 1.01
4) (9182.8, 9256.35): 0.97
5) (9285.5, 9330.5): 0.98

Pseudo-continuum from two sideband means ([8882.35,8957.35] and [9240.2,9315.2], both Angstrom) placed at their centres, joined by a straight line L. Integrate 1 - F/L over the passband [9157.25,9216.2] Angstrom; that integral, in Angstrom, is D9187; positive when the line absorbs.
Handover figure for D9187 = -0.20 Angstrom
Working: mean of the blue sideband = 1.04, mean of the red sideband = 0.976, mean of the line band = 0.994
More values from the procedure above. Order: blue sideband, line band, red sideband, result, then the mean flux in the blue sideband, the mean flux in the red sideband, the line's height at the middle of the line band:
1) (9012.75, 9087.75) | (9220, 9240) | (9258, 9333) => 0.8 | 1.07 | 0.983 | 1.01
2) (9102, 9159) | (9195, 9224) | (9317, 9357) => 1.9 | 1.06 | 0.985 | 1.03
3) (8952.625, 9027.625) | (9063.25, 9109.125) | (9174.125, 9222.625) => -1.9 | 1.06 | 0.982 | 1.02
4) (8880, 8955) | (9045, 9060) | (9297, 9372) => -1.1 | 1.03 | 0.978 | 1.02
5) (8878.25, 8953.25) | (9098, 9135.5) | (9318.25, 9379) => -2.6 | 1.03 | 0.979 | 1.01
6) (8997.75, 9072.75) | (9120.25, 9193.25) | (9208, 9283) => -1.7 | 1.07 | 0.968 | 1.01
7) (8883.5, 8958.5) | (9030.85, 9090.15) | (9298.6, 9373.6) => -3.4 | 1.04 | 0.979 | 1.02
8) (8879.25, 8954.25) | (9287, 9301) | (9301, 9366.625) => 0.1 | 1.03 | 0.979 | 0.985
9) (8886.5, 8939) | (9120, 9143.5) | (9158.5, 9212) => -1.7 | 1.04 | 0.997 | 1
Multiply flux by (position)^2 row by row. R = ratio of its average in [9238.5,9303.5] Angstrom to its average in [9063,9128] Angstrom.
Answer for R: 1.0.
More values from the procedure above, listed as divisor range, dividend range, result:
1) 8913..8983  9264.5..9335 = 1.02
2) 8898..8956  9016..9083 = 1.06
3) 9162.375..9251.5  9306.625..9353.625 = 1.03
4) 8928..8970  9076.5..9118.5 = 1.05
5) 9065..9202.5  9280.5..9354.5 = 0.98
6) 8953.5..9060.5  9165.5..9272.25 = 0.96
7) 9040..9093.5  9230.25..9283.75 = 0.94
